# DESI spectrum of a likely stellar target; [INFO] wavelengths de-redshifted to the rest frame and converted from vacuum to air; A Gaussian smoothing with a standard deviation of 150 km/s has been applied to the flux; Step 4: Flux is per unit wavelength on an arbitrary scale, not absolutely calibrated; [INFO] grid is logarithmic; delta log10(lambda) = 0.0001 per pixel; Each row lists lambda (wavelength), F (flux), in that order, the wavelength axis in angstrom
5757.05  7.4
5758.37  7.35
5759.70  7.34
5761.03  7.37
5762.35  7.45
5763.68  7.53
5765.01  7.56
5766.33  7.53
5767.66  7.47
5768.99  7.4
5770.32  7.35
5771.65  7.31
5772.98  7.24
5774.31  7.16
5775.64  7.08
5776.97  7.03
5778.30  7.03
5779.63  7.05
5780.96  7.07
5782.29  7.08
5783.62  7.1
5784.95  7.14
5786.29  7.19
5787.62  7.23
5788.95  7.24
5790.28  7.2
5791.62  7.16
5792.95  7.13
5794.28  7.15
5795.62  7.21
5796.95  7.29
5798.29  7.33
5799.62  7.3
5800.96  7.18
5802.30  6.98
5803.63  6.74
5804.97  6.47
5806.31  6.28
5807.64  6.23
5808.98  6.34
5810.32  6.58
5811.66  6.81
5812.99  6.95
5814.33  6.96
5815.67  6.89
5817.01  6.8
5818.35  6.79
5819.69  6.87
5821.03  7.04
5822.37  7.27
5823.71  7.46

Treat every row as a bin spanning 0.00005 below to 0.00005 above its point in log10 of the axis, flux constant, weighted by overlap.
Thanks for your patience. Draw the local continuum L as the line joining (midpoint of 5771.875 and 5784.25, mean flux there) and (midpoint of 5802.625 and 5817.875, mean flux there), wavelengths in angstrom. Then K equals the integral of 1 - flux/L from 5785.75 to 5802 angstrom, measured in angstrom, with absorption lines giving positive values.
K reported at -0.8 angstrom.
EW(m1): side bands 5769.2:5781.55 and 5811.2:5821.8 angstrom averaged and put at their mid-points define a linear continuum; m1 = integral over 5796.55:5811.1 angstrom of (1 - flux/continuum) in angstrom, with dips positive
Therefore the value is 0.4 angstrom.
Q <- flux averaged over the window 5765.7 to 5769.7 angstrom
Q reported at 7.45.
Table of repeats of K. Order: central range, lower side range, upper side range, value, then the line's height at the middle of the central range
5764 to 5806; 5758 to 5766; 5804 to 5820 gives -0.5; 7.08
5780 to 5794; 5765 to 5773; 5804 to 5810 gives -0.5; 6.91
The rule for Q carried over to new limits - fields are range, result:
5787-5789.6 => 7.24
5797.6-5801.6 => 7.26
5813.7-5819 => 6.86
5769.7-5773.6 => 7.3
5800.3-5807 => 6.73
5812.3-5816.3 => 6.94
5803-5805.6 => 6.6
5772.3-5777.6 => 7.13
